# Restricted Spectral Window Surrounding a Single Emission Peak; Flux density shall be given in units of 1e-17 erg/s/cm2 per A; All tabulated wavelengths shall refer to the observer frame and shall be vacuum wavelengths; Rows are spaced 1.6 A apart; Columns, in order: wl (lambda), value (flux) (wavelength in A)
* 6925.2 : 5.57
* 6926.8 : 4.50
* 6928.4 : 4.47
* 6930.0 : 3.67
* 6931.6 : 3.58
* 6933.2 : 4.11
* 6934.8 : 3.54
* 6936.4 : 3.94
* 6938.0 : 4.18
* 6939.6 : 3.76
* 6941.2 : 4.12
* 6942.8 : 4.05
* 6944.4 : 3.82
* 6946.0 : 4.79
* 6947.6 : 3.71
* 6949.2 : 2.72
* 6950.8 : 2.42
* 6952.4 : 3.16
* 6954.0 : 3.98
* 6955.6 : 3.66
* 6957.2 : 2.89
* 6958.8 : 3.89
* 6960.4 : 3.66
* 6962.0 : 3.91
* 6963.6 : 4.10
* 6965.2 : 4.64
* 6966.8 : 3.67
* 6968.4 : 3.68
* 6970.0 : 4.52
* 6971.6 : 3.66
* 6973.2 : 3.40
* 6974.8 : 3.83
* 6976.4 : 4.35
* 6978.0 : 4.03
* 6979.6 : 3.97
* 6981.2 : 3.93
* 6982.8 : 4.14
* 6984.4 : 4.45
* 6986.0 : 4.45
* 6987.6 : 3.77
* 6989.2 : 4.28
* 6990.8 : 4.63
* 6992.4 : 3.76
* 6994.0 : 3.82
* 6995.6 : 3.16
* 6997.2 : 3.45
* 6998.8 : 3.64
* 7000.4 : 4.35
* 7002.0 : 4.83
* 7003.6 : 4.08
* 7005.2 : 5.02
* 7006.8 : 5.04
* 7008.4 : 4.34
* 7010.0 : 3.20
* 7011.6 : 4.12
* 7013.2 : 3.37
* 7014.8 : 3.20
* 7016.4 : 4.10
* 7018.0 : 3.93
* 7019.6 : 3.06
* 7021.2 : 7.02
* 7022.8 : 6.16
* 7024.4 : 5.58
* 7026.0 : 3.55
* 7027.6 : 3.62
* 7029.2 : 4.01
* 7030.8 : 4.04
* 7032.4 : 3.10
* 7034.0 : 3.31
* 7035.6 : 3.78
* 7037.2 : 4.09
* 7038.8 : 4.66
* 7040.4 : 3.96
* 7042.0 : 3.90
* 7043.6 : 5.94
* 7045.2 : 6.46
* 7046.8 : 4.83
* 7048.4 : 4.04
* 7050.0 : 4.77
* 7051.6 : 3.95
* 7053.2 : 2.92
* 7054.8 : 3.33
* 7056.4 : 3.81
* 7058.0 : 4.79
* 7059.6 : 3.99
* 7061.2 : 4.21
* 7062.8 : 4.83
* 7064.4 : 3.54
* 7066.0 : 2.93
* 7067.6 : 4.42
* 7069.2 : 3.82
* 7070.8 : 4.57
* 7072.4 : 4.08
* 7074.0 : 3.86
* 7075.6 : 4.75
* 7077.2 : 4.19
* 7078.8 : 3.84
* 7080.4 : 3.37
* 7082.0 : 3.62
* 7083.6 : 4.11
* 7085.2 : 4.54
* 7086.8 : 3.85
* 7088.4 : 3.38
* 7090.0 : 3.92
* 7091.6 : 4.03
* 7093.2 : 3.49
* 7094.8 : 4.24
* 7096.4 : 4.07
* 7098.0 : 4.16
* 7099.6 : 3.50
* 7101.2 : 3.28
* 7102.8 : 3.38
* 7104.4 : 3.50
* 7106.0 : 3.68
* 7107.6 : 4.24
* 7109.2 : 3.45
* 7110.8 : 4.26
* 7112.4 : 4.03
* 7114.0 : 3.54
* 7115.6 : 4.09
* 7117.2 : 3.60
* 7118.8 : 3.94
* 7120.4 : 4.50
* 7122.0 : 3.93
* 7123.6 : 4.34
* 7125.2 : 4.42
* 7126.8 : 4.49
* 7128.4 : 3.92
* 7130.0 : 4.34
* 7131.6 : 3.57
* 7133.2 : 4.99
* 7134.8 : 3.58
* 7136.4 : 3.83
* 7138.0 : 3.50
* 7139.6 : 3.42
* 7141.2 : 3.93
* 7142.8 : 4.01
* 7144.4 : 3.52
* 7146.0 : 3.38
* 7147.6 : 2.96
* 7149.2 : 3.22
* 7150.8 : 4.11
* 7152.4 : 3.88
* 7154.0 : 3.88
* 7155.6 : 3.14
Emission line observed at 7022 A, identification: Halpha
